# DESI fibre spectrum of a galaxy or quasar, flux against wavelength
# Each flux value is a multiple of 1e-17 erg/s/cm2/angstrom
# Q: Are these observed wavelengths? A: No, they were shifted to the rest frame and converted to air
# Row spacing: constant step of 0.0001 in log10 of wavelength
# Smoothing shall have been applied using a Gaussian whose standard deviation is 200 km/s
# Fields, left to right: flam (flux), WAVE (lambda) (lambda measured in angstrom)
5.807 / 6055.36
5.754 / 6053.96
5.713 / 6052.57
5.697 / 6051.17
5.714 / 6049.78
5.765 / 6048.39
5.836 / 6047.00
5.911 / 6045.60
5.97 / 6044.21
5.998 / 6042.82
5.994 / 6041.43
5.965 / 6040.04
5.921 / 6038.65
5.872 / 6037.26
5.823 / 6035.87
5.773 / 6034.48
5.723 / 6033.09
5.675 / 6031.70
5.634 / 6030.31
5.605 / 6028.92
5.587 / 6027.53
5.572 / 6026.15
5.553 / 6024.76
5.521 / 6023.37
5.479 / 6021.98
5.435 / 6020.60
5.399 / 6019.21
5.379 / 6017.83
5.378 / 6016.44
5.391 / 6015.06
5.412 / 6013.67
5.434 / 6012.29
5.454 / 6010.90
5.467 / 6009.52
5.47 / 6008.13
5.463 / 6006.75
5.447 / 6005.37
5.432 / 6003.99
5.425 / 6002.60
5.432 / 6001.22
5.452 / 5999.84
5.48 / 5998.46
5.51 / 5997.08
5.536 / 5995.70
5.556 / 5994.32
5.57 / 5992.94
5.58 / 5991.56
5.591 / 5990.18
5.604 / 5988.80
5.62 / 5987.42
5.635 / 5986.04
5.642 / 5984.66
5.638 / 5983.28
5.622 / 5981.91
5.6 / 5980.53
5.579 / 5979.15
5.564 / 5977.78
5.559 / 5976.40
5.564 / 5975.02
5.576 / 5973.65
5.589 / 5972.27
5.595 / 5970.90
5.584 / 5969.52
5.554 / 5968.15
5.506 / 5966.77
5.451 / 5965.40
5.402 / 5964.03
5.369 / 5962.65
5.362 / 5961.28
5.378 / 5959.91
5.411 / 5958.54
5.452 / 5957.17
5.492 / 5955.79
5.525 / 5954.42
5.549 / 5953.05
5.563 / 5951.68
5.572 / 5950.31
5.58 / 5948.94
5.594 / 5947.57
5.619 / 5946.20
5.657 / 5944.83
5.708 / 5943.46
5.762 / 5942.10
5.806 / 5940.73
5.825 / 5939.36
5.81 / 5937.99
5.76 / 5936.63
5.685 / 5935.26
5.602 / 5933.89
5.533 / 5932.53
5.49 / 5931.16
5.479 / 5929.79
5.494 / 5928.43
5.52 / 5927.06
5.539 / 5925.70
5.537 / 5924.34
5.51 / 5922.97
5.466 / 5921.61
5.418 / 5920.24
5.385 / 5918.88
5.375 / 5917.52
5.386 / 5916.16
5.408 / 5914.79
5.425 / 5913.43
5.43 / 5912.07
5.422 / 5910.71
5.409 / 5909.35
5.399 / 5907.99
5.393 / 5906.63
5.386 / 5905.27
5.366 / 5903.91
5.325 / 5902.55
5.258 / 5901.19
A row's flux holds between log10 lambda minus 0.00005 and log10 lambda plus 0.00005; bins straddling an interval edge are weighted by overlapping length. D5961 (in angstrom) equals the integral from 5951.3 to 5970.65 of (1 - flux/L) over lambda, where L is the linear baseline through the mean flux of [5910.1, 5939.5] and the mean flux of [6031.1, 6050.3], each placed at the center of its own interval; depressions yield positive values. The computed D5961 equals 0.5 angstrom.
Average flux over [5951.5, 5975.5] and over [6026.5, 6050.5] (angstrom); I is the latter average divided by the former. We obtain 1.06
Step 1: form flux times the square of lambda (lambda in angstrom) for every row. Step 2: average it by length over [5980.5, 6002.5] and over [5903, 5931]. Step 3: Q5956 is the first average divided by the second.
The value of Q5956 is 1.05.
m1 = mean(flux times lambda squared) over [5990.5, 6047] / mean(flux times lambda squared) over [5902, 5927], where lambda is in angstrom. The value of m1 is 1.07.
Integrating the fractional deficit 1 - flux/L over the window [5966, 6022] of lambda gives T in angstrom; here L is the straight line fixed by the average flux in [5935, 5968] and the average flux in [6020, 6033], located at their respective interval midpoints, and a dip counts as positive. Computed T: 0.6 angstrom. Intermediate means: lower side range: 5.57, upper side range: 5.57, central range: 5.52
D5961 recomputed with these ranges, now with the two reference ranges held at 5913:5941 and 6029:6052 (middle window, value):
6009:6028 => 1.0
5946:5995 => 0.9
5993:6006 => 0.5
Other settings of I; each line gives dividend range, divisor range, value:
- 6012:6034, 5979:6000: 0.99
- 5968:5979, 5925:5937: 1.00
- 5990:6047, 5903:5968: 1.01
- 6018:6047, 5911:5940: 1.03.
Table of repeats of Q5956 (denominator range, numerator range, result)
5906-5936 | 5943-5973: 1.02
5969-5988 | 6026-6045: 1.06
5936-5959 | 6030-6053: 1.07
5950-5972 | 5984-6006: 1.02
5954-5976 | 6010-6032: 1.02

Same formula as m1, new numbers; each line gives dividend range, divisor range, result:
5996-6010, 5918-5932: 1.02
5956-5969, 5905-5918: 1.02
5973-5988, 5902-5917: 1.06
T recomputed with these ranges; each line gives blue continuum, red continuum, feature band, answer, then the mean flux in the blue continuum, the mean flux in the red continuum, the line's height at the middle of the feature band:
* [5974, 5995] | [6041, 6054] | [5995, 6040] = 1.4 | 5.59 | 5.84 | 5.72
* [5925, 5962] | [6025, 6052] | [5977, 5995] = 0.2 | 5.59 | 5.79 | 5.68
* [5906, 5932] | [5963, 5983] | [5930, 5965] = -0.5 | 5.45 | 5.55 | 5.5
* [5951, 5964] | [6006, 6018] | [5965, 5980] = -0.3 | 5.45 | 5.43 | 5.45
